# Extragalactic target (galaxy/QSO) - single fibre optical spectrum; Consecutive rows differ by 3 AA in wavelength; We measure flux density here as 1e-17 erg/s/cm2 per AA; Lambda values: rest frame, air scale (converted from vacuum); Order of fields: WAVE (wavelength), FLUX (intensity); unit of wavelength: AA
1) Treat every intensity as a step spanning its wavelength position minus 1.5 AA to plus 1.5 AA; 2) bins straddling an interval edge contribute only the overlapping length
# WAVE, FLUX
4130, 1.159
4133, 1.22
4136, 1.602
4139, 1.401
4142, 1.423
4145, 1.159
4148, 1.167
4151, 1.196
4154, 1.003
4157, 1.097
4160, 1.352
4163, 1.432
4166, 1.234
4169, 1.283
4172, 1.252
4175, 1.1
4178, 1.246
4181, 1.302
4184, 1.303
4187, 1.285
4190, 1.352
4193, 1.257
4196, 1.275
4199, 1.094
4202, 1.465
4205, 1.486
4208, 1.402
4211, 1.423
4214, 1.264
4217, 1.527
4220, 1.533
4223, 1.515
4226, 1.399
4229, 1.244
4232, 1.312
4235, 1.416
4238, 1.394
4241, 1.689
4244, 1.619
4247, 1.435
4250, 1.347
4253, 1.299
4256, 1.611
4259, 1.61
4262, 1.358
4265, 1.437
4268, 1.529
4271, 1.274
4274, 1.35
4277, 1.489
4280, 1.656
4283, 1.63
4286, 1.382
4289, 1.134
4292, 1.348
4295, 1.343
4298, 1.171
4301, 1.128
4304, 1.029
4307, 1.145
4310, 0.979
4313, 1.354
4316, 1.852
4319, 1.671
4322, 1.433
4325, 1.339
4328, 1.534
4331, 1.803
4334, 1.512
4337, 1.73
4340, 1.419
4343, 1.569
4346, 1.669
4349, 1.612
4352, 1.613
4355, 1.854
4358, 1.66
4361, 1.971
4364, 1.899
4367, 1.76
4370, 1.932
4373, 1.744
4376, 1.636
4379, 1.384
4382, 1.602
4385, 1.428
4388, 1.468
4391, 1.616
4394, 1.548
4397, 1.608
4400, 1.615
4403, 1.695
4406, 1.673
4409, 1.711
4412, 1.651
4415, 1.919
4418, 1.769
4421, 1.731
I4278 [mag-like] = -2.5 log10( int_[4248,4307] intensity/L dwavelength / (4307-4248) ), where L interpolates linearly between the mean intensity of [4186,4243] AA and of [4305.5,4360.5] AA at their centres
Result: 0.08 mag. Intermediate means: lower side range 1.39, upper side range 1.55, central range 1.37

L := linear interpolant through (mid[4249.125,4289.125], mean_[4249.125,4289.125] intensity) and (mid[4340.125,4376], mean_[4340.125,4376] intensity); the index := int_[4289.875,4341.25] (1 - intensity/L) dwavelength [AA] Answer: 6.60 AA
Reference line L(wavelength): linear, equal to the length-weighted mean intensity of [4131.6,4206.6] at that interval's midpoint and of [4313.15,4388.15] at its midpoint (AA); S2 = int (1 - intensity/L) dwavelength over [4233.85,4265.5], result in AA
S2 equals -0.8 AA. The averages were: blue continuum 1.28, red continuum 1.64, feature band 1.48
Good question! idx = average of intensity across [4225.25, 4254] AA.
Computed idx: 1.42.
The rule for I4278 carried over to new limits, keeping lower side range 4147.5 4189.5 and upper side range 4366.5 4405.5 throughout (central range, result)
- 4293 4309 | 0.25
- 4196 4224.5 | -0.08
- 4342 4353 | -0.05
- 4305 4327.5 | 0.08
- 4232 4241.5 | -0.07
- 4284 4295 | 0.11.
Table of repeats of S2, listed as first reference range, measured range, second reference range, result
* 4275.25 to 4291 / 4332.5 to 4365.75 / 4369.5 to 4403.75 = -2.99 AA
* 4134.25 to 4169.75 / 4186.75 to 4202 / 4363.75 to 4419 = 0.85 AA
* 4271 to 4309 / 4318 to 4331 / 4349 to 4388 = -0.38 AA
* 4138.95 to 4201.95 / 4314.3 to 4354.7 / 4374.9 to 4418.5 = -2.30 AA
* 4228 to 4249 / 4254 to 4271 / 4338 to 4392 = 0.05 AA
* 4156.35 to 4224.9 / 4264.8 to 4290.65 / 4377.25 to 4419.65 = 0.36 AA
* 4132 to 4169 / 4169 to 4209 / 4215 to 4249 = 2.05 AA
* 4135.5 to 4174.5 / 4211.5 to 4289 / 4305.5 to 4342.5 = -3.29 AA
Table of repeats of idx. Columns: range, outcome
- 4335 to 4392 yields 1.66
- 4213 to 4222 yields 1.46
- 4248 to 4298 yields 1.42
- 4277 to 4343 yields 1.41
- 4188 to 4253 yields 1.4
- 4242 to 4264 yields 1.47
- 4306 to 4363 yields 1.57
